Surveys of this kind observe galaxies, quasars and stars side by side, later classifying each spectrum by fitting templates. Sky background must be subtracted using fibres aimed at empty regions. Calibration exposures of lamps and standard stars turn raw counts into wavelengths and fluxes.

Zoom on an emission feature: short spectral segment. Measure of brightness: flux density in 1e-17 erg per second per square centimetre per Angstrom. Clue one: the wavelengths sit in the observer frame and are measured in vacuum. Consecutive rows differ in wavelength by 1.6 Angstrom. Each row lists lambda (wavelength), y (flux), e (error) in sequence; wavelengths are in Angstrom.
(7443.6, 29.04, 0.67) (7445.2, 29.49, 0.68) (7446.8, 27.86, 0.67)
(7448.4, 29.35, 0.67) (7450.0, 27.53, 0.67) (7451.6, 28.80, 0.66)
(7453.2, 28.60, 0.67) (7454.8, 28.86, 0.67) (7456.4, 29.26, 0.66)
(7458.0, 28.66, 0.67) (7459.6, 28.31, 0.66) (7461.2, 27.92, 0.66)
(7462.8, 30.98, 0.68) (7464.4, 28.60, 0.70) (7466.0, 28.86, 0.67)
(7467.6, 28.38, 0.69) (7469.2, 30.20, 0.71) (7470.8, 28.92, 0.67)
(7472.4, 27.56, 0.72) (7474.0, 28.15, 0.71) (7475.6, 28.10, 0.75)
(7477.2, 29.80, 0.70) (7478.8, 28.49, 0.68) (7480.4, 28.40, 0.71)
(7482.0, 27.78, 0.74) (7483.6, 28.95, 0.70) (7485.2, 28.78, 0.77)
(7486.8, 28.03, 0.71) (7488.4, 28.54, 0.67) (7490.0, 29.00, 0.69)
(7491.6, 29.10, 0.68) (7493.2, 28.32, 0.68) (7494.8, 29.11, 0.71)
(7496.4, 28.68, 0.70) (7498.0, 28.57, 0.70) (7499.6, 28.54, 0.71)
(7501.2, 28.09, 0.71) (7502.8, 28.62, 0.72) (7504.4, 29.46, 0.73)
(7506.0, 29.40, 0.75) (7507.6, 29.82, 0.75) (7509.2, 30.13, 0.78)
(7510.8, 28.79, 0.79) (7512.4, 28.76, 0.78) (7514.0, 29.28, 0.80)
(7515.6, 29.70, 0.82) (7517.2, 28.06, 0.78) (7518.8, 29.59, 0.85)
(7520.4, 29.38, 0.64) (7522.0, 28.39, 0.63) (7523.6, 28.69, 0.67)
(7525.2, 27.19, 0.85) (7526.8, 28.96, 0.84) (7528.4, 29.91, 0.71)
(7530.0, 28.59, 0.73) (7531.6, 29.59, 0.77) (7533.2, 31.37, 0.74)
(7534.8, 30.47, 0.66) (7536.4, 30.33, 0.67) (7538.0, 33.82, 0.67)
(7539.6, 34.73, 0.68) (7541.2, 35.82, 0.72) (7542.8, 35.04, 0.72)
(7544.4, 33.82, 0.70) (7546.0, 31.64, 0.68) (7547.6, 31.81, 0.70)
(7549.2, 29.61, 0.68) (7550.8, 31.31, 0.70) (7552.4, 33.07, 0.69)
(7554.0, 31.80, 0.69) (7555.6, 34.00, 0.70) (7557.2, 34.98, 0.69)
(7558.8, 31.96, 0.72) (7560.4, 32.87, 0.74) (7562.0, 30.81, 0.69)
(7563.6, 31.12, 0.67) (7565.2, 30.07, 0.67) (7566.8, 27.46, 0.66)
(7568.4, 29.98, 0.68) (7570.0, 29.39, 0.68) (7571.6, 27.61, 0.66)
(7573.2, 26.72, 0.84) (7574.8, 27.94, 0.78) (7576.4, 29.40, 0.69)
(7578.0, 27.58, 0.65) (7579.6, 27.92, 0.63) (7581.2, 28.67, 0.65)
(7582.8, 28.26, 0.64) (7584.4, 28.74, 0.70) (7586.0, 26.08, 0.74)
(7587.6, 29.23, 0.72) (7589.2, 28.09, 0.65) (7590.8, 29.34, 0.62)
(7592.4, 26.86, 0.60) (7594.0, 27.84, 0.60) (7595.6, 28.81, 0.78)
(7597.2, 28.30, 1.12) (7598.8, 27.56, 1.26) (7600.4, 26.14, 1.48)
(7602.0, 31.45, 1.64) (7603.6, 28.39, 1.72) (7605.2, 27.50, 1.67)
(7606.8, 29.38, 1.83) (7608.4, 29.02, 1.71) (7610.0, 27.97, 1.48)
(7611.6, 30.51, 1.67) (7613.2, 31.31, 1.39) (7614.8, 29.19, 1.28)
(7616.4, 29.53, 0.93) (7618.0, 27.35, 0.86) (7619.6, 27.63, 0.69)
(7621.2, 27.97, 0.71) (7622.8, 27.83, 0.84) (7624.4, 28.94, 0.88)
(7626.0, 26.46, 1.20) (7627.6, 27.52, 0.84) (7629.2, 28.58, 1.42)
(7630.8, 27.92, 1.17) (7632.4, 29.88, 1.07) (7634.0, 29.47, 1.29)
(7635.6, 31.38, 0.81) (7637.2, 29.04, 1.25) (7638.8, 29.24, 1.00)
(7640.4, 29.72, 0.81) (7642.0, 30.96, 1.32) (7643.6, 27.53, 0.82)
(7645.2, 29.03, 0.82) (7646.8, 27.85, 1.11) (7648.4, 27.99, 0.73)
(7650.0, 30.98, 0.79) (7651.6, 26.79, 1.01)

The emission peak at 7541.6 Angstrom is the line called [S II] 6716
